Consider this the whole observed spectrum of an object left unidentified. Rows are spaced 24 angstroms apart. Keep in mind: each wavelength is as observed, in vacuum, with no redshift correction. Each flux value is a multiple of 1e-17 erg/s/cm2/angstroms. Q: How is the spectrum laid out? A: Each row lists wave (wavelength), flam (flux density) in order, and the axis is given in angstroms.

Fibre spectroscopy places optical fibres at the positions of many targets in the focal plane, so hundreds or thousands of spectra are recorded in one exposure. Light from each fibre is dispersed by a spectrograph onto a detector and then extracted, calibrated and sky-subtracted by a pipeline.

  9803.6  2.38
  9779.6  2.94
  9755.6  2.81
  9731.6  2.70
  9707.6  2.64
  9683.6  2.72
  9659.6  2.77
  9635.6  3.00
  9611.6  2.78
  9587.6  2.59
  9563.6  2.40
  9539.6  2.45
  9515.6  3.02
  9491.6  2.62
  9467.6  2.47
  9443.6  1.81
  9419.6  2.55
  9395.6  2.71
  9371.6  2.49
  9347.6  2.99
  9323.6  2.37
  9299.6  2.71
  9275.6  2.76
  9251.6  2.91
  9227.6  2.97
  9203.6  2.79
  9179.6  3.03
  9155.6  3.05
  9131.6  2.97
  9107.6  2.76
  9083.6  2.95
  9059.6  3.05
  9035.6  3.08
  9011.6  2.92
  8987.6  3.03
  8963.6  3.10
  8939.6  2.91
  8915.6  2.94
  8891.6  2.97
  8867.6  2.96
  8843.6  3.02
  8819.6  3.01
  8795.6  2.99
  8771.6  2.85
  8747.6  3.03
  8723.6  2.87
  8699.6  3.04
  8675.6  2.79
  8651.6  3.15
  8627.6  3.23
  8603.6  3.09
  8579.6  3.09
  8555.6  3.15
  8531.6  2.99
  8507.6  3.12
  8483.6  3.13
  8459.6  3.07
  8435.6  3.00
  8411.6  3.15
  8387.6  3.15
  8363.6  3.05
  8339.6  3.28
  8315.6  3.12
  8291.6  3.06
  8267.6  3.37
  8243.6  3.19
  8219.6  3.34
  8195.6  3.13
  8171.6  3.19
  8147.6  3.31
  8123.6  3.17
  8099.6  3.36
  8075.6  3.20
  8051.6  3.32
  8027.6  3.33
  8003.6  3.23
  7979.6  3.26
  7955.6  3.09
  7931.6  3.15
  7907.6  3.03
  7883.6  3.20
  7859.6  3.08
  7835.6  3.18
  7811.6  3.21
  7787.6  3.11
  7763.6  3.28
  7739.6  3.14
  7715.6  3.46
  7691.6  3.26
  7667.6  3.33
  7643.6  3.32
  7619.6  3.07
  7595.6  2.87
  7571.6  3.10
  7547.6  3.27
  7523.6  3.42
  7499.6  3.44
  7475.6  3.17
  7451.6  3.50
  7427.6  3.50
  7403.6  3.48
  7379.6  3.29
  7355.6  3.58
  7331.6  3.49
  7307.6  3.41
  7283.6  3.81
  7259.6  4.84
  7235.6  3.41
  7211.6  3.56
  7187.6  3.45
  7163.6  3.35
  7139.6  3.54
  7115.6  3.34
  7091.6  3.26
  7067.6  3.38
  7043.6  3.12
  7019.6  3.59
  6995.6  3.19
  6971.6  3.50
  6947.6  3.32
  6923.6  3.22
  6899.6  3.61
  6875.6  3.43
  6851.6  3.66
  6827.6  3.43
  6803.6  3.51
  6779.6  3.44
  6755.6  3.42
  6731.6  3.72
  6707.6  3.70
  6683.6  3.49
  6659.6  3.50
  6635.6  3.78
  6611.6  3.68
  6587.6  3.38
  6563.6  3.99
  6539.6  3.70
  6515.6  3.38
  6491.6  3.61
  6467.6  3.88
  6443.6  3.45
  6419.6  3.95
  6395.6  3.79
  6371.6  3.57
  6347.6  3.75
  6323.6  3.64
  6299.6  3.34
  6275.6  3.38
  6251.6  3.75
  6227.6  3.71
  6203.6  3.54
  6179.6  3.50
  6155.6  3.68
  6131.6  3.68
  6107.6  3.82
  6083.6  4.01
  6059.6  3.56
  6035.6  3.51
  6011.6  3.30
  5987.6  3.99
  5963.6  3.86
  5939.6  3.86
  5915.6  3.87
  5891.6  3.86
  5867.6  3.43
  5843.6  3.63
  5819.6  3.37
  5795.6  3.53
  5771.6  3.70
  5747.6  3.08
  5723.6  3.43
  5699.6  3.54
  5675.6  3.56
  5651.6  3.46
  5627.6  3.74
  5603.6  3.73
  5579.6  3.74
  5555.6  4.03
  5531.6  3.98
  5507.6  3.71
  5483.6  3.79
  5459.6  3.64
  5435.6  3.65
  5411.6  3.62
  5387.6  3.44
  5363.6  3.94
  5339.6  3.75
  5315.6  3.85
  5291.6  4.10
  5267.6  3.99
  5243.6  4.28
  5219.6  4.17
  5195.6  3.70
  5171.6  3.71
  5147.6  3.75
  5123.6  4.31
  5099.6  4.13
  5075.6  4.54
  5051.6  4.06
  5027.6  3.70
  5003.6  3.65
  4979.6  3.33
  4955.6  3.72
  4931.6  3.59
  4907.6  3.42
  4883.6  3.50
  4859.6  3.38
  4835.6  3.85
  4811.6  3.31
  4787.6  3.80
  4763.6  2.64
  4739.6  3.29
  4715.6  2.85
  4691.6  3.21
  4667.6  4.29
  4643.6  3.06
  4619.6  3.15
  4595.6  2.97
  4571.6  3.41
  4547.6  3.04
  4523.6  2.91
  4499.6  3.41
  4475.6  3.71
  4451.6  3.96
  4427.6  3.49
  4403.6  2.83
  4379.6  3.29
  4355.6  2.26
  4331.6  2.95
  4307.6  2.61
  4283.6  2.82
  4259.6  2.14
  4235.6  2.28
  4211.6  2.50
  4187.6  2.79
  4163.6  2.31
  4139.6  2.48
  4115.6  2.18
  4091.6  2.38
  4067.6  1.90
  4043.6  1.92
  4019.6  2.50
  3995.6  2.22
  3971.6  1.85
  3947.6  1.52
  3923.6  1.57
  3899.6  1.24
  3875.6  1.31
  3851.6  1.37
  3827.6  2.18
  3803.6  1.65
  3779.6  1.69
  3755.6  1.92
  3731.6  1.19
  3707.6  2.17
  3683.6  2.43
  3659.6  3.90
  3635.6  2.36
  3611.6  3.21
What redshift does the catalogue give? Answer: 0.107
